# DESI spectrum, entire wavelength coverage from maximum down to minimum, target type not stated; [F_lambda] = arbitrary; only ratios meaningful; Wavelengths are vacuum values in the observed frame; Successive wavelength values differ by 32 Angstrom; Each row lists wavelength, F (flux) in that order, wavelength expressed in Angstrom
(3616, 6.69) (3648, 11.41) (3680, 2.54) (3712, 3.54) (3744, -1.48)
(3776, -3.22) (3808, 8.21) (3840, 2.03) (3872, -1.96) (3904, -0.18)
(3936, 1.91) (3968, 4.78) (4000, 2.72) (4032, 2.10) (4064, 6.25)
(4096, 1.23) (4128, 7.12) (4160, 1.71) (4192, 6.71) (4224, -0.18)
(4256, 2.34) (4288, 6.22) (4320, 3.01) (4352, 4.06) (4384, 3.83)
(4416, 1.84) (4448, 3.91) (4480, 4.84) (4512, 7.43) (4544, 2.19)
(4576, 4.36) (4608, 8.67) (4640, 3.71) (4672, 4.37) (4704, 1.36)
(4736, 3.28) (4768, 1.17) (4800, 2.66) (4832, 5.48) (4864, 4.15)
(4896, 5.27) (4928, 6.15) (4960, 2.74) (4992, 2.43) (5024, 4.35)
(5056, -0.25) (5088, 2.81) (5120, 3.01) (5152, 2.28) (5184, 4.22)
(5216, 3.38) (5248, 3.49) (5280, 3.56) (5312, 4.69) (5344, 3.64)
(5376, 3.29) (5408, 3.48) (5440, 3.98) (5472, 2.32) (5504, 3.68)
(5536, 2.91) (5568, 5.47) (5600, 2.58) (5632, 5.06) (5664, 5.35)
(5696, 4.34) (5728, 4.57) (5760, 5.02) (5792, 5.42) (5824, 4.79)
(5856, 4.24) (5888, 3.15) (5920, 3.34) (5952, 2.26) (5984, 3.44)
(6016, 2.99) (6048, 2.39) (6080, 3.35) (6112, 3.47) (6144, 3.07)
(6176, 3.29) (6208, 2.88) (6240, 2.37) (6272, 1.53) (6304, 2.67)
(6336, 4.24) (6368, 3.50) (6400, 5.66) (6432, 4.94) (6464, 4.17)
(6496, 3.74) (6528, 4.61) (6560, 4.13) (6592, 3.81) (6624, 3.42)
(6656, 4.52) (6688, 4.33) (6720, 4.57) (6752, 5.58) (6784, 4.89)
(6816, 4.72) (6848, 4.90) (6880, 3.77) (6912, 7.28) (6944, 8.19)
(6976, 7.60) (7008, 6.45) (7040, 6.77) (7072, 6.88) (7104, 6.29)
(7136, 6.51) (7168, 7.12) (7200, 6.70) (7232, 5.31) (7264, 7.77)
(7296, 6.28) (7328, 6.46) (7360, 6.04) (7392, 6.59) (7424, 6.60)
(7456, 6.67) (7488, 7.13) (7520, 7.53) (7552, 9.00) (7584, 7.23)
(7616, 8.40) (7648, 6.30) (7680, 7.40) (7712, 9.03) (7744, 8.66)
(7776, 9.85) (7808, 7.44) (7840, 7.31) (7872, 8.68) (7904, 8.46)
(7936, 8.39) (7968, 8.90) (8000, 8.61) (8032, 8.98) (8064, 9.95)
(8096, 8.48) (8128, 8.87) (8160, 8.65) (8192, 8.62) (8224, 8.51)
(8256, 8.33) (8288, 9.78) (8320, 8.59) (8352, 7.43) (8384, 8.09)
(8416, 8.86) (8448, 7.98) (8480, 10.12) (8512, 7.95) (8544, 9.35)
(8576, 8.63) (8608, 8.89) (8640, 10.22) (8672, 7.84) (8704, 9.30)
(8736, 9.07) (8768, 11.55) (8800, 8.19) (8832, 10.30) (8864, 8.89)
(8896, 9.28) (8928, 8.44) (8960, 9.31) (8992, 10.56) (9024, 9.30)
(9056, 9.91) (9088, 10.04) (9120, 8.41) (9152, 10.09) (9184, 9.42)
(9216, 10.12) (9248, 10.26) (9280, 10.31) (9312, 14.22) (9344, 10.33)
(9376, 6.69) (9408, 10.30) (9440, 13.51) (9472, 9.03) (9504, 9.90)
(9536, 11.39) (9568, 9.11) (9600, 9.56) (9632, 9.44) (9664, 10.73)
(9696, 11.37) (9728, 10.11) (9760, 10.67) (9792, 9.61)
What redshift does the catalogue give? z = 0.729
